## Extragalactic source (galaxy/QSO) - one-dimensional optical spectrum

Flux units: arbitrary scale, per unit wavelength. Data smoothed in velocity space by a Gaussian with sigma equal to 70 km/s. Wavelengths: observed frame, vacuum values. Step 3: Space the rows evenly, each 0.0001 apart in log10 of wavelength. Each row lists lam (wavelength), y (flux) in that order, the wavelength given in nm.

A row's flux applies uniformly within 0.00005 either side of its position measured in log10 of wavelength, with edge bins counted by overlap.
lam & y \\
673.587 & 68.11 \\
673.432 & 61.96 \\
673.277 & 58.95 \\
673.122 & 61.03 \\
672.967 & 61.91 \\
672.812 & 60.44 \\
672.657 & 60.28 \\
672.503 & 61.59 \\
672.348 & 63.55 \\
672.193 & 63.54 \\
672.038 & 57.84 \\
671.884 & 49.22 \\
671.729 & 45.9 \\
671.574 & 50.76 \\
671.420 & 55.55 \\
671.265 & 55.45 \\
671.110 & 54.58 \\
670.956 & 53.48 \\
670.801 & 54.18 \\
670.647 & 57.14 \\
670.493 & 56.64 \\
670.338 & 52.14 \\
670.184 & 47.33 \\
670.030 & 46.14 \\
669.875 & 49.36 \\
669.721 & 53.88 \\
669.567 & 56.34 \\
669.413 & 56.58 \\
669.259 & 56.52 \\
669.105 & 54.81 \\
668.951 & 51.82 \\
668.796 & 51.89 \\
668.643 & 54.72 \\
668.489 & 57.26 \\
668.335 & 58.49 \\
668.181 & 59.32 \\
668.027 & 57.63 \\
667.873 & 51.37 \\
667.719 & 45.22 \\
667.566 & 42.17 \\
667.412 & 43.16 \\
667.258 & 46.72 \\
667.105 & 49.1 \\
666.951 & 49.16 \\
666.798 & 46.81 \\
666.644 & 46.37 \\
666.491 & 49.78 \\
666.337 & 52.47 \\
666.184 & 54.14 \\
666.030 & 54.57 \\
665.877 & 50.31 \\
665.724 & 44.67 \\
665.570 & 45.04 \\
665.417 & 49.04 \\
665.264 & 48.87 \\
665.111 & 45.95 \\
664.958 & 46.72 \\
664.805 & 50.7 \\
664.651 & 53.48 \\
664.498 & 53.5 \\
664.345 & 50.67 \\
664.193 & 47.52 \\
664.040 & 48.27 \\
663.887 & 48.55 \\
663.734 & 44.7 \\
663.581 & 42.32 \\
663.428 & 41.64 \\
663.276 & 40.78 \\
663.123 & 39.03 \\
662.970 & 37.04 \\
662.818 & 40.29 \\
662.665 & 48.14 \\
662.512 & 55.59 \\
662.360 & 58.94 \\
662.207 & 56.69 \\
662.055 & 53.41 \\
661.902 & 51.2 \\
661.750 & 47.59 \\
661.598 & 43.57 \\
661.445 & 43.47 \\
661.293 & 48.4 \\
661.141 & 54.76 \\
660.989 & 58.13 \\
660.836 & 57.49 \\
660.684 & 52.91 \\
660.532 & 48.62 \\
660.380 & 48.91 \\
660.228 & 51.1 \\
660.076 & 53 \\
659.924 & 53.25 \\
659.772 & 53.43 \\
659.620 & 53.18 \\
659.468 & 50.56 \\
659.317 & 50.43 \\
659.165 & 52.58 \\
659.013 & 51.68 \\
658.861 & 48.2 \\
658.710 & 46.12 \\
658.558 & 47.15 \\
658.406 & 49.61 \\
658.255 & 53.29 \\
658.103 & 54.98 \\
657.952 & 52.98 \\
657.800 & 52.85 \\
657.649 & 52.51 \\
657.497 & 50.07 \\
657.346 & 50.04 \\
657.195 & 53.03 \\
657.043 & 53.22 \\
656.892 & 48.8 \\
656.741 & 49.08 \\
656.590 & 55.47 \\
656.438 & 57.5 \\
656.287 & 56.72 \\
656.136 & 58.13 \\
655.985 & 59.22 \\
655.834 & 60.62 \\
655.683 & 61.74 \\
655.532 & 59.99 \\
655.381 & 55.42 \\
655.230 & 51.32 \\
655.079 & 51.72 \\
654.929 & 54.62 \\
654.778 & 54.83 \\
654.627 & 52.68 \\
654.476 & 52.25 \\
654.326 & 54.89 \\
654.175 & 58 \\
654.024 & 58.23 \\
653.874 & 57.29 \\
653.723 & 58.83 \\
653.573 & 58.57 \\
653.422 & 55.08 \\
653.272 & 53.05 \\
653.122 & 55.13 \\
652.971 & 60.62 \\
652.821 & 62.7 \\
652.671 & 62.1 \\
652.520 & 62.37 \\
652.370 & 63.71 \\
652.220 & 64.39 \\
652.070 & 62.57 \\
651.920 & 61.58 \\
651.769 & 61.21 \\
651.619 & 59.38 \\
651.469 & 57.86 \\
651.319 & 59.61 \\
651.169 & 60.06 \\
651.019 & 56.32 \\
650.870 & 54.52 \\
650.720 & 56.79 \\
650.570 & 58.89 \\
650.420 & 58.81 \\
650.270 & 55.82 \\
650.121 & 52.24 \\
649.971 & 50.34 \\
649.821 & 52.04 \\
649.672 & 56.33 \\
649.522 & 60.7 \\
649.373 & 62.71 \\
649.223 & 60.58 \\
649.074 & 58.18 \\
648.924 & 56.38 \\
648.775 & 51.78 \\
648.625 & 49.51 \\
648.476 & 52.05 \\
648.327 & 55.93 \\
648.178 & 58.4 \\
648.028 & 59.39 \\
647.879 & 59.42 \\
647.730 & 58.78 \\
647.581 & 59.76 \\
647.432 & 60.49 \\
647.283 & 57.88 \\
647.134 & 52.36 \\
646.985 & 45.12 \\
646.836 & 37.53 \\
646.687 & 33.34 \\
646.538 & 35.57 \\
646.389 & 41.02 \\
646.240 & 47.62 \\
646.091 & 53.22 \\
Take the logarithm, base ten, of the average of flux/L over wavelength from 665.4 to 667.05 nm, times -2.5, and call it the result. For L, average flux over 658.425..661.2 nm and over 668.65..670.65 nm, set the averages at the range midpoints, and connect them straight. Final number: 0.07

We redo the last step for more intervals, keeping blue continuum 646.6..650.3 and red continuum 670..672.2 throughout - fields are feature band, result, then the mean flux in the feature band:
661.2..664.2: 0.145 mag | 46.9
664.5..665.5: 0.085 mag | 49.4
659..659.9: 0.033 mag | 52.1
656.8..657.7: 0.054 mag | 51.2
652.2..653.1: -0.151 mag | 62.1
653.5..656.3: -0.053 mag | 56.6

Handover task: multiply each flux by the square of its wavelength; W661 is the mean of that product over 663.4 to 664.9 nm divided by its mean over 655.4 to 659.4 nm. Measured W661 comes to 0.92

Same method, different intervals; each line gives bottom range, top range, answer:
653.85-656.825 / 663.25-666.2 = 0.88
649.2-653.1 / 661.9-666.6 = 0.86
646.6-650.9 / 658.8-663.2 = 0.96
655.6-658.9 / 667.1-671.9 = 1.02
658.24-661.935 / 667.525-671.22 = 1.08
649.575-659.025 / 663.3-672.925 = 0.97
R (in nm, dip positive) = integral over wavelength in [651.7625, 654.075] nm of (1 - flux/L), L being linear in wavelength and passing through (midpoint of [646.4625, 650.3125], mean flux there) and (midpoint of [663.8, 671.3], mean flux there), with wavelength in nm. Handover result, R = -0.30 nm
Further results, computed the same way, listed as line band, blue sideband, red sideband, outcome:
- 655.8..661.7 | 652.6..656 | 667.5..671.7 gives 0.40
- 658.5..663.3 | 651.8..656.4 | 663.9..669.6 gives 0.37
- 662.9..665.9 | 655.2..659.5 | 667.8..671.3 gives 0.41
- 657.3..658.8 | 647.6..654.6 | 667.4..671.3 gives 0.13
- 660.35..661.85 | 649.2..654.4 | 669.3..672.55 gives 0.16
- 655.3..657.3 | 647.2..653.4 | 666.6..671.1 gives 0.00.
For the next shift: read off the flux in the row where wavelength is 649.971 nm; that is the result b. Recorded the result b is 50.34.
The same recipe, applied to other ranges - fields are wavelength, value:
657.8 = 52.85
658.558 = 47.15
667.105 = 49.1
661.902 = 51.2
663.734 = 44.7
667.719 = 45.22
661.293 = 48.4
